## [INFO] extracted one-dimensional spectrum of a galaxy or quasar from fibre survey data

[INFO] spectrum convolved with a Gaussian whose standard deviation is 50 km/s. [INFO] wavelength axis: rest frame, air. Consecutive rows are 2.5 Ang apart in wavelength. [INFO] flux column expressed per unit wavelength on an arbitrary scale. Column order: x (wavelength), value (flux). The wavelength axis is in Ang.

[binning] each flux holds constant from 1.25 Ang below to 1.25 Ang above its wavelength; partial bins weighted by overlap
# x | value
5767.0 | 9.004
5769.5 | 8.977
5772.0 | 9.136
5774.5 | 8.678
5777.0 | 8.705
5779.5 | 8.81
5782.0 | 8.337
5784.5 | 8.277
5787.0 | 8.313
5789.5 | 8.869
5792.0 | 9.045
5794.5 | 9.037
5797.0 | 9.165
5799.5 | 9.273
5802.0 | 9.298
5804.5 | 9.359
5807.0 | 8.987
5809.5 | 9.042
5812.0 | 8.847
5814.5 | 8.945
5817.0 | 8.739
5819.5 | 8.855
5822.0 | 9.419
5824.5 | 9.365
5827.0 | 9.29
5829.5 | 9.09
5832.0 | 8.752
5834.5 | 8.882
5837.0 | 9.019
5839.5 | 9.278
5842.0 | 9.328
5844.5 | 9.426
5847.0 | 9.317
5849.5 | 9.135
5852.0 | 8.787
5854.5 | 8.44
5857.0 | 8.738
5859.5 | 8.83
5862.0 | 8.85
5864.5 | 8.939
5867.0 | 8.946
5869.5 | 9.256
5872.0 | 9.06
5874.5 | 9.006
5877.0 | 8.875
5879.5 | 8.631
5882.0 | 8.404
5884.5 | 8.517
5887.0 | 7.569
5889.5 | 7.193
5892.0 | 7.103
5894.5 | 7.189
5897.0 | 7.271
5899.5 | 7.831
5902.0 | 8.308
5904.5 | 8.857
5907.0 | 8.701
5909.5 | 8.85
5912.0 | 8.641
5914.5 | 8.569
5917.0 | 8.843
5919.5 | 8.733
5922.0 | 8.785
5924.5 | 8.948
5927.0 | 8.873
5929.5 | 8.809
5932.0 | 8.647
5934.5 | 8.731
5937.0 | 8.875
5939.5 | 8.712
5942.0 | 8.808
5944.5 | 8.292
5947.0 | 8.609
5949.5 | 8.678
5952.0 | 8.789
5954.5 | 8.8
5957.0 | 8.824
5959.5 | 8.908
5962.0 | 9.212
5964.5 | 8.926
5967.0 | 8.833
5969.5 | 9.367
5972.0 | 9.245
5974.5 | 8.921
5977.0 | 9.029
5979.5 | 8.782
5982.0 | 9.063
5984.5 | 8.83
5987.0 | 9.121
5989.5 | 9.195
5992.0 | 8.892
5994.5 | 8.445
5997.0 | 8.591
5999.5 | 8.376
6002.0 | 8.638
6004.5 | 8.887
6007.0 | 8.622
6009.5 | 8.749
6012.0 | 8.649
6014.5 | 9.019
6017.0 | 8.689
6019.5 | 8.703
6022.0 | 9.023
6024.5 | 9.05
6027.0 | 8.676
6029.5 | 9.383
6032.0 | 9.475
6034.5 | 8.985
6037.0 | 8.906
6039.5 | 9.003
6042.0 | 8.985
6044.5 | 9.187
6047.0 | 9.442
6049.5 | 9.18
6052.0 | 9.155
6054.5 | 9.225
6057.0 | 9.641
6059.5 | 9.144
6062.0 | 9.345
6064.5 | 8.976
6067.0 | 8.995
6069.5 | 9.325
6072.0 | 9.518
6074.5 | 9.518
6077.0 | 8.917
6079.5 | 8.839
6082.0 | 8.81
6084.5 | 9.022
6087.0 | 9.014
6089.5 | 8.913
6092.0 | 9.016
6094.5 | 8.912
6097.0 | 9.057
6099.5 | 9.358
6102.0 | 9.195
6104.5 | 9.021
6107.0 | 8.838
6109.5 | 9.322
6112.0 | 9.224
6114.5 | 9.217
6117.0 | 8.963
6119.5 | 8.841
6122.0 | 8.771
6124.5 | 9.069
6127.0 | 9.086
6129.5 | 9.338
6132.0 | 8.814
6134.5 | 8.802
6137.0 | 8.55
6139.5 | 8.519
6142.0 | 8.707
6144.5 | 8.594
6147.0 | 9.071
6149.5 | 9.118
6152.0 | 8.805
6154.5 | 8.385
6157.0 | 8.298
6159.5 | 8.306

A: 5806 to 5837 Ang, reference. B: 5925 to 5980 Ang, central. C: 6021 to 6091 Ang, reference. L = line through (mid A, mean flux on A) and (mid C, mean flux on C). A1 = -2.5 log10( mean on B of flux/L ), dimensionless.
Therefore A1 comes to 0.03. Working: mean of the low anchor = 9.02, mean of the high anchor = 9.13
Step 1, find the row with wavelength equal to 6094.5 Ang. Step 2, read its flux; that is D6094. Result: 8.912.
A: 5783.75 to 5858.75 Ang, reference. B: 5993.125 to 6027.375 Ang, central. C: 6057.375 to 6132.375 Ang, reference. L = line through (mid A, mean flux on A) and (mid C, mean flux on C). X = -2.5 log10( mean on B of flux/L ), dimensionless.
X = 0.04 mag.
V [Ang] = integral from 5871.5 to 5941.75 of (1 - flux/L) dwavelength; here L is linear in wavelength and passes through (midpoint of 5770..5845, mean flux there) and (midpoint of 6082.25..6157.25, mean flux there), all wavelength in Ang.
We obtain 4.08 Ang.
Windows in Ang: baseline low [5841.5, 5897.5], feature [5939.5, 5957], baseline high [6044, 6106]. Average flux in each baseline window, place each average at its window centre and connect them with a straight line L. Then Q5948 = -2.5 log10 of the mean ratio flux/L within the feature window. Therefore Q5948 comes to 0.01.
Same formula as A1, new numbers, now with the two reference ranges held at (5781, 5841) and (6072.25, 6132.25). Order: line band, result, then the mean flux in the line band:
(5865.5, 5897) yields 0.091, 8.28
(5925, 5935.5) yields 0.029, 8.78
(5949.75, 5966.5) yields 0.015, 8.89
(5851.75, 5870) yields 0.020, 8.83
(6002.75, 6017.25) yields 0.032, 8.77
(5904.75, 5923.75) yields 0.032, 8.74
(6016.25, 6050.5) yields -0.002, 9.05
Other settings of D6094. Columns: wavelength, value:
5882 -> 8.404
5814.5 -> 8.945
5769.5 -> 8.977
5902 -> 8.308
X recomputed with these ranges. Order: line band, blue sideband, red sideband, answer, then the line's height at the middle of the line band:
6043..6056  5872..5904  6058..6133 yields -0.05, 8.85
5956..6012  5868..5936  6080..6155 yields -0.03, 8.64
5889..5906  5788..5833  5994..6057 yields 0.17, 9.02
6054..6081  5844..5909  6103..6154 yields -0.05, 8.82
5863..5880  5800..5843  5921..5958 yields 0.00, 8.94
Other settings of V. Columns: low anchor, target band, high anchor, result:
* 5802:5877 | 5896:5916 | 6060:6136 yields 1.4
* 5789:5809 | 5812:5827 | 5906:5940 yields 0.0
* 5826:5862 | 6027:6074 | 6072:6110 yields -0.8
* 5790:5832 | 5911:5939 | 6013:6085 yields 1.0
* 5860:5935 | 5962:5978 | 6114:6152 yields -0.8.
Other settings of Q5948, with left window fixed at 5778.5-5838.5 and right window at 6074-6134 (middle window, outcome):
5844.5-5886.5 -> 0.02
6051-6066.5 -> -0.03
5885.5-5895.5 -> 0.23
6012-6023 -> 0.02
